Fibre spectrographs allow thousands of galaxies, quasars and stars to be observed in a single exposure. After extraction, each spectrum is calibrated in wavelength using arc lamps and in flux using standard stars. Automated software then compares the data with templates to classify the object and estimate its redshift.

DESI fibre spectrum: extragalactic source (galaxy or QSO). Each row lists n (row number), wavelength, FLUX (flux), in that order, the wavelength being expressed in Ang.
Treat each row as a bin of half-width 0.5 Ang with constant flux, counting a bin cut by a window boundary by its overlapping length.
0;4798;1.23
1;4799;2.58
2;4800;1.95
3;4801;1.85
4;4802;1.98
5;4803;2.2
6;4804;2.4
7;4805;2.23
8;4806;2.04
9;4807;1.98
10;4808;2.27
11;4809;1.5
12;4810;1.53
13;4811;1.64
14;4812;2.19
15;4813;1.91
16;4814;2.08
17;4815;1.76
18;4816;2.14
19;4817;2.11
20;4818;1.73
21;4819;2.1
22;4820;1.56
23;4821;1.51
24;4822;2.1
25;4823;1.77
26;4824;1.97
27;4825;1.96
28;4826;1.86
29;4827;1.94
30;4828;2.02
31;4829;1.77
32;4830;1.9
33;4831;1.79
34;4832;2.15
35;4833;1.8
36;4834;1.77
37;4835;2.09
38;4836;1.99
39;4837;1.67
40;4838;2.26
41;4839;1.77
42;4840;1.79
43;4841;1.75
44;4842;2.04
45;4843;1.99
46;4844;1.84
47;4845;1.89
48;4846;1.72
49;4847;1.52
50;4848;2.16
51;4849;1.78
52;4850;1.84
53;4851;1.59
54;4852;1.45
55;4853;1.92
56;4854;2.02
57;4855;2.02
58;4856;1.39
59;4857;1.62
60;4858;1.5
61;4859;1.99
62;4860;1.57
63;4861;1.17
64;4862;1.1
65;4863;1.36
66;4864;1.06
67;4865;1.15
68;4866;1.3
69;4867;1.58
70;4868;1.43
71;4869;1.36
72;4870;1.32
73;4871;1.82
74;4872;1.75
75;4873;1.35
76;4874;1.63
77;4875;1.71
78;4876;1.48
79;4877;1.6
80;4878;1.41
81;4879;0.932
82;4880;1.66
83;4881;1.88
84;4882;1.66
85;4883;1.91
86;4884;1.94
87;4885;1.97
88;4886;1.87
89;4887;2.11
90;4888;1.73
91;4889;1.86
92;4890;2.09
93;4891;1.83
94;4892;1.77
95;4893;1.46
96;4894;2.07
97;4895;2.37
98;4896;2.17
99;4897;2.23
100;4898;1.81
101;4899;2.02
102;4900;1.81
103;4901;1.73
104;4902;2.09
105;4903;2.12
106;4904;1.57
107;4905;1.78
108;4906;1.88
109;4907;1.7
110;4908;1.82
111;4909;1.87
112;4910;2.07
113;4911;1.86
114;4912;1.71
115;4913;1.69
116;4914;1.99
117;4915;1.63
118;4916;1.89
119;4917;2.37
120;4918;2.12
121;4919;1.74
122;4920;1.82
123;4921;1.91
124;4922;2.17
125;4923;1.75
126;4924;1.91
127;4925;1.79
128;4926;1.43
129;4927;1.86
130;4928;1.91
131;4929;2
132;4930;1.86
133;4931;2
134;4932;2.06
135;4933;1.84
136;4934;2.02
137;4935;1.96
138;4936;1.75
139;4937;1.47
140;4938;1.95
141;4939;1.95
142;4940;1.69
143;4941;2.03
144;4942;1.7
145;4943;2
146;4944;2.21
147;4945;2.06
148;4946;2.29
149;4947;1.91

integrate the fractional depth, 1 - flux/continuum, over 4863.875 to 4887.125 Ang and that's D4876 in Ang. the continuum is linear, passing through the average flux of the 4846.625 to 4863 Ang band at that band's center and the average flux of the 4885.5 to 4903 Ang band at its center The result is 3.0 Ang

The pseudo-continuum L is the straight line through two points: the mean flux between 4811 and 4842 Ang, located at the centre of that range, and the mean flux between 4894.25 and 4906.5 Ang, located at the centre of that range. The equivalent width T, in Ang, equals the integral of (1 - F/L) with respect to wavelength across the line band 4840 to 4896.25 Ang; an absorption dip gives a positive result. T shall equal 7.4 Ang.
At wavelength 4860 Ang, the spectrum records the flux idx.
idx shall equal 1.57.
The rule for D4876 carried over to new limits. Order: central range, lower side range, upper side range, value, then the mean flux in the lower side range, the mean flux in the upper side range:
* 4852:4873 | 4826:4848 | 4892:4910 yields 4.21 Ang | 1.89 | 1.91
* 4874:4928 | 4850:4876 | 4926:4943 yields -4.13 Ang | 1.53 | 1.87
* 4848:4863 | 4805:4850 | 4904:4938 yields 1.88 Ang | 1.89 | 1.86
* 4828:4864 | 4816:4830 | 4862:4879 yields -2.05 Ang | 1.89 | 1.43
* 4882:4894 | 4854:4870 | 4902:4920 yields -1.36 Ang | 1.45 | 1.88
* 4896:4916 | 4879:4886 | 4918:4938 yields -0.55 Ang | 1.77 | 1.86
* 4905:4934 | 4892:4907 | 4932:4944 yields 0.25 Ang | 1.92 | 1.87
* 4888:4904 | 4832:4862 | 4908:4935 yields -0.74 Ang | 1.78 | 1.89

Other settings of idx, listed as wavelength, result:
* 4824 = 1.97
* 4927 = 1.86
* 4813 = 1.91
